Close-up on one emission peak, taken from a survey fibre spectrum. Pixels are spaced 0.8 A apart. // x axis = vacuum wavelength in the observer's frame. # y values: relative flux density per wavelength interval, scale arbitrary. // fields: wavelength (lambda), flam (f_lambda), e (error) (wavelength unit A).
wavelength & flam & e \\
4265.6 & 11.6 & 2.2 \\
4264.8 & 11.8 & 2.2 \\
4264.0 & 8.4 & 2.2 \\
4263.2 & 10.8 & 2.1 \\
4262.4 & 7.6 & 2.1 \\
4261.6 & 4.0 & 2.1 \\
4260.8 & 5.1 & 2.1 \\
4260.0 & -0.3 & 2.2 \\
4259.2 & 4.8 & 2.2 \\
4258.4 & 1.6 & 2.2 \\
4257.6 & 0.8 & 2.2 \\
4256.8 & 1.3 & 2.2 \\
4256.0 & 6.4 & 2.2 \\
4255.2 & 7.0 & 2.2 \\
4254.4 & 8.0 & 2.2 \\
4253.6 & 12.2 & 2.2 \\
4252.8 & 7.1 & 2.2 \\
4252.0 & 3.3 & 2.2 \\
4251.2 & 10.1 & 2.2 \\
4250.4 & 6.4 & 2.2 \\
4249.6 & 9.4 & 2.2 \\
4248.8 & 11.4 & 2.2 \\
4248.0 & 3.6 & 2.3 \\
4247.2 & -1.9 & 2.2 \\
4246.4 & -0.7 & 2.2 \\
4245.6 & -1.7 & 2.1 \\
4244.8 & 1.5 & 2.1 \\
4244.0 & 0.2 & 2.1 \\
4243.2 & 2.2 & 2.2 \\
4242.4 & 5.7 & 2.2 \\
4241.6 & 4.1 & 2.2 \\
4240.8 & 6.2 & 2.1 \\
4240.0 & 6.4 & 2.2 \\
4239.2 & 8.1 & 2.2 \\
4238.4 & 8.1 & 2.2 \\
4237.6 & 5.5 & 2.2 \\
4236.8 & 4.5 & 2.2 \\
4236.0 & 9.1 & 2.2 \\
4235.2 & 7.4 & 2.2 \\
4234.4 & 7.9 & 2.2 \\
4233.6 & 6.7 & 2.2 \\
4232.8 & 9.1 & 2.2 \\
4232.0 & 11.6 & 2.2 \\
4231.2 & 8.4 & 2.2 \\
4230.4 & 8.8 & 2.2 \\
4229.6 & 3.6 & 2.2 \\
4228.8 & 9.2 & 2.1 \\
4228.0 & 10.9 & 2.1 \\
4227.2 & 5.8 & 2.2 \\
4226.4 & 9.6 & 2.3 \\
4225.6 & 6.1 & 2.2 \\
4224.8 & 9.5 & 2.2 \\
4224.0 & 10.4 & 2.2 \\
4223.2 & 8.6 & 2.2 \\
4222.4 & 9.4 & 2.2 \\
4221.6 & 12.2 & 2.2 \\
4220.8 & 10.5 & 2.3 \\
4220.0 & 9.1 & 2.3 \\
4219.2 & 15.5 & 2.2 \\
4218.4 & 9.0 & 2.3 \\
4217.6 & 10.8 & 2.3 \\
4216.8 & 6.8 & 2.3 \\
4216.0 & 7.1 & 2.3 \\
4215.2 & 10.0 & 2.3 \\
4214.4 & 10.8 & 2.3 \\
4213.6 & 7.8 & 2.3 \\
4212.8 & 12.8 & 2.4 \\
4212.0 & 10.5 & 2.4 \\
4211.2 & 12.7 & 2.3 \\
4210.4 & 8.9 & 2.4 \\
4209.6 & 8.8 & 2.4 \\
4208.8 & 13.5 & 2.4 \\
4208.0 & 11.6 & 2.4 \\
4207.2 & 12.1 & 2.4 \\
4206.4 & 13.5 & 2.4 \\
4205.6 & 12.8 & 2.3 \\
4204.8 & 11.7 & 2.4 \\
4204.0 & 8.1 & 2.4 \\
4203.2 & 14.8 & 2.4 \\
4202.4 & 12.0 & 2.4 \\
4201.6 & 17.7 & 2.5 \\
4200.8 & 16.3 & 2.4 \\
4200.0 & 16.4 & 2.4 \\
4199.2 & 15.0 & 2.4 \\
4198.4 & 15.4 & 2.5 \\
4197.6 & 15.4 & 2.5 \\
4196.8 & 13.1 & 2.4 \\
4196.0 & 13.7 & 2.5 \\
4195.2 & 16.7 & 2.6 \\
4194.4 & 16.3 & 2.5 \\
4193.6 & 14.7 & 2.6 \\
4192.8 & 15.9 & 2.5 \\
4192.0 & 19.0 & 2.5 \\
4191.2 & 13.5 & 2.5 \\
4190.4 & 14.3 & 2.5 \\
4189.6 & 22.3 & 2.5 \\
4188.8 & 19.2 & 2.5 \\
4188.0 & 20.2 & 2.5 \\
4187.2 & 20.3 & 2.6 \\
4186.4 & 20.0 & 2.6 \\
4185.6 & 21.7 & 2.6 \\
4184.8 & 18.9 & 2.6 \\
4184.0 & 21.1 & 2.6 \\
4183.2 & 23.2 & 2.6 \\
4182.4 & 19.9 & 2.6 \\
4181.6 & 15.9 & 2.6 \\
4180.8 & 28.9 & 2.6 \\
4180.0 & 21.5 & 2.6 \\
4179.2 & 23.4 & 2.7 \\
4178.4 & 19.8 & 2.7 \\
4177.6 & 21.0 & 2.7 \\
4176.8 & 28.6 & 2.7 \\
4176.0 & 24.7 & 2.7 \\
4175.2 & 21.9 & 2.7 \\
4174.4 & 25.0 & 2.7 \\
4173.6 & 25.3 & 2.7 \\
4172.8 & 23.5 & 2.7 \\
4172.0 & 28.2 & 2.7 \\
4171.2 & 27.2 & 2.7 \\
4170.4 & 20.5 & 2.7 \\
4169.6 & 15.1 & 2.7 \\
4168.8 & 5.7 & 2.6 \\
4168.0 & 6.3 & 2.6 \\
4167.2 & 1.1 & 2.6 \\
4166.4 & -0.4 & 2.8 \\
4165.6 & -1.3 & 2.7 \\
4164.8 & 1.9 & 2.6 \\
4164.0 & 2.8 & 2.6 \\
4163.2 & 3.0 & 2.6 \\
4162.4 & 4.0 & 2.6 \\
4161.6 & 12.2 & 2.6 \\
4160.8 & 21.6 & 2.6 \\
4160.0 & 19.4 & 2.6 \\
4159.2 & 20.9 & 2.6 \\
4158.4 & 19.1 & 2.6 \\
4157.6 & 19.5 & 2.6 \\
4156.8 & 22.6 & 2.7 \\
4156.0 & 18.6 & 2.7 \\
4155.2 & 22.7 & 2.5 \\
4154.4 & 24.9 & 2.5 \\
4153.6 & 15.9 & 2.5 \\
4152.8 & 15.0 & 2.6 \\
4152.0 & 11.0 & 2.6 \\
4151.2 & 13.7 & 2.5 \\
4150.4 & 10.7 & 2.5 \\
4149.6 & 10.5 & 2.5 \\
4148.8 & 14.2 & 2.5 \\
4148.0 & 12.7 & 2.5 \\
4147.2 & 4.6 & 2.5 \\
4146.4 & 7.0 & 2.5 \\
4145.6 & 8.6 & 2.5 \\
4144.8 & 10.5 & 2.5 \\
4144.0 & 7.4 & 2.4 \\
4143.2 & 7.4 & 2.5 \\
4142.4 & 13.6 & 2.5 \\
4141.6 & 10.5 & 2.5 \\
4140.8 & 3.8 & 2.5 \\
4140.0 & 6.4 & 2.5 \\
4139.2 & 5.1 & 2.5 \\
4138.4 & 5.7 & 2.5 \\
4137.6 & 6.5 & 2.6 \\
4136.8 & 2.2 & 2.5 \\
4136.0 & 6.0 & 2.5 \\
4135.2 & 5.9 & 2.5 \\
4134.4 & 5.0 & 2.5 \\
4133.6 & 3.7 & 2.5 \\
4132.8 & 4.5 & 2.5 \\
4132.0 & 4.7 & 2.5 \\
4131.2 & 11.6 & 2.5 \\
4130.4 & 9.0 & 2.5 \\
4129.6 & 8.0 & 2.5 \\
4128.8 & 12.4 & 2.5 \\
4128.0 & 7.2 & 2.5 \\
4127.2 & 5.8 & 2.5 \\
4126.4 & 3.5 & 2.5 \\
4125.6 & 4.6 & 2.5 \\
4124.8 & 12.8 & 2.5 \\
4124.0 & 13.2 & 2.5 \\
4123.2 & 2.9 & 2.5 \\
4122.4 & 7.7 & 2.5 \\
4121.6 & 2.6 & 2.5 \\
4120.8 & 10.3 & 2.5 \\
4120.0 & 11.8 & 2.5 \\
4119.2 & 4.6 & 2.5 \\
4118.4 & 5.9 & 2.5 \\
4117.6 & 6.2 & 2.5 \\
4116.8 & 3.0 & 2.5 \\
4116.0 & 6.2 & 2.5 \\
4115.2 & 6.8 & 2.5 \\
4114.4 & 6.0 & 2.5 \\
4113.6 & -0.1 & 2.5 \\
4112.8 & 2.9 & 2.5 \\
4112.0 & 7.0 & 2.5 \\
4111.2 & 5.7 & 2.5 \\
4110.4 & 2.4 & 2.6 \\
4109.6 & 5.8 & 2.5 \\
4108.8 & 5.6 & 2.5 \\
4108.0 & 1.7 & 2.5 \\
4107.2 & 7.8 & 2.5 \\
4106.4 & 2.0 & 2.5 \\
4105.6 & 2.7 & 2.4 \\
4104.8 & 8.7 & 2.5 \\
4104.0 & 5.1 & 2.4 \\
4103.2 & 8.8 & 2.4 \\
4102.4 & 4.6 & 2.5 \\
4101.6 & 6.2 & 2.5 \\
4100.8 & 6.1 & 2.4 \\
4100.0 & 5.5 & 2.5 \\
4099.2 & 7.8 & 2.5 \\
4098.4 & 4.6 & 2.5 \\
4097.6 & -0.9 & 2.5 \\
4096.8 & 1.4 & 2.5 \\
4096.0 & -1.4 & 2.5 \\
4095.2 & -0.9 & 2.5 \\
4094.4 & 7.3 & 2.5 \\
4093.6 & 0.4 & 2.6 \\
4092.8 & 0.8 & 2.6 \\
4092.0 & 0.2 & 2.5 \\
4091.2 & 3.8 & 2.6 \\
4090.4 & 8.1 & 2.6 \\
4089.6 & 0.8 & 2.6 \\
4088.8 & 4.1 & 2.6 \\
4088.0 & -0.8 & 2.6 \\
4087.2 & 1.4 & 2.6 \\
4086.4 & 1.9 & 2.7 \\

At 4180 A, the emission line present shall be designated Ly-alpha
